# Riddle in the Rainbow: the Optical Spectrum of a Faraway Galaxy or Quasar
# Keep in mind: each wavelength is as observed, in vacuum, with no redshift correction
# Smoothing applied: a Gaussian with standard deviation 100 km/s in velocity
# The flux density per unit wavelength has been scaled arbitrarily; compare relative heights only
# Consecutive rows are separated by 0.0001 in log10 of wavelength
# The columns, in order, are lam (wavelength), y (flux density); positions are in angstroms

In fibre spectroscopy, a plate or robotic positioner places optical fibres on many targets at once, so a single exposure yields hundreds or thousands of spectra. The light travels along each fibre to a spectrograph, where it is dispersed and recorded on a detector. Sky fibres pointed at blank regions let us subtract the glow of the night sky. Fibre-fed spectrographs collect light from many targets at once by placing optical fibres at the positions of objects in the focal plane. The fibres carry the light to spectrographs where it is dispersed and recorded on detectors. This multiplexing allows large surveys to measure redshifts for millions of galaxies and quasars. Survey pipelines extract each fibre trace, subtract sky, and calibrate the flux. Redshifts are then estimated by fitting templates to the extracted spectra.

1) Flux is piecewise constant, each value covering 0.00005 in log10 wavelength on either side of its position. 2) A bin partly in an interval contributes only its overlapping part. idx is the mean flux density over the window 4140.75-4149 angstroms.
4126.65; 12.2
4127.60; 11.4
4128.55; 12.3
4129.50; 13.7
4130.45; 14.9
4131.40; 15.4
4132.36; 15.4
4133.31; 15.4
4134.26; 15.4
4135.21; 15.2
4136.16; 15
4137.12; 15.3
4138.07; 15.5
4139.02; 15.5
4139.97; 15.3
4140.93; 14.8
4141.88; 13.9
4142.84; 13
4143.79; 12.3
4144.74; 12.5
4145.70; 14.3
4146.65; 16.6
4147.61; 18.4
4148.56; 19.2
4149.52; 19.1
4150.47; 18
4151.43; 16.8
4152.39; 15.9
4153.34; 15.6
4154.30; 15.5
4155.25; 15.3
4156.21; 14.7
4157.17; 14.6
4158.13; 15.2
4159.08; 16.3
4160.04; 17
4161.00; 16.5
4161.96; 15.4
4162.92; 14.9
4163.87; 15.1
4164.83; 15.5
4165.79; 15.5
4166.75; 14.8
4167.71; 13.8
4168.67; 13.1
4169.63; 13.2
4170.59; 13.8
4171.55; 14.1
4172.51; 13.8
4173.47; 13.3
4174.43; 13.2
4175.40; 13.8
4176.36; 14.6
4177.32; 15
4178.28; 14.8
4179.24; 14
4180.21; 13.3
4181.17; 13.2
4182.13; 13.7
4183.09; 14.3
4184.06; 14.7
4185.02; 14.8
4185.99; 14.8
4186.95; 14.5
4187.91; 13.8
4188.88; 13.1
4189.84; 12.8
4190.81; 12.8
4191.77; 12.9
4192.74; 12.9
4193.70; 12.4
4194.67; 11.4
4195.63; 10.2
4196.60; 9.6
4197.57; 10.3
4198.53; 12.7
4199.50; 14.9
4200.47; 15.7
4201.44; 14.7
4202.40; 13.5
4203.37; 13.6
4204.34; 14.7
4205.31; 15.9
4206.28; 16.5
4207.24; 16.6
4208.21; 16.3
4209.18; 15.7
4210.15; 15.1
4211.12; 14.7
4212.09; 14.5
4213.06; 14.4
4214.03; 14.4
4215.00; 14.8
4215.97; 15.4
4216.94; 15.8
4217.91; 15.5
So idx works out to 15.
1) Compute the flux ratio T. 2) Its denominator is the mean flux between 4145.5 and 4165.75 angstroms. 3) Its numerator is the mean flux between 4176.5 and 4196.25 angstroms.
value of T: 0.8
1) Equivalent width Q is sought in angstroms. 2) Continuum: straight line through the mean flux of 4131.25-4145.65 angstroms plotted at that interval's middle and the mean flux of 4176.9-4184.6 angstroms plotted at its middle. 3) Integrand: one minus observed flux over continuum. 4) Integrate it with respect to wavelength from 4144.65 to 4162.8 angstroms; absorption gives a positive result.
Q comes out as -2.2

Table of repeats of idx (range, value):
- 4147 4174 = 15.5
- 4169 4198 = 13.3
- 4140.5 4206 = 14.4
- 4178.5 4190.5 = 13.9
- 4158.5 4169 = 15.3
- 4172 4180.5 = 14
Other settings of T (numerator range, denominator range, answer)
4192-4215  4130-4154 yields 0.90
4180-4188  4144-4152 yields 0.85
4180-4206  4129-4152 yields 0.87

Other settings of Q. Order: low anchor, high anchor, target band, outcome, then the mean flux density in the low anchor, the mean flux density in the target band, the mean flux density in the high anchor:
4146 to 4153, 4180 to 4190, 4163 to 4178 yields 1.21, 17.6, 14.2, 14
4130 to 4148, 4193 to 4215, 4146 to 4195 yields -0.84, 14.9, 14.7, 14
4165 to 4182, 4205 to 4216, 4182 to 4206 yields 2.16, 14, 13.4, 15.4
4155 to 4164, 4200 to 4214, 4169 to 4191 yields 2.08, 15.5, 13.9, 15.1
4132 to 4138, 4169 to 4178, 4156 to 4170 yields -0.78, 15.3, 15.1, 13.9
